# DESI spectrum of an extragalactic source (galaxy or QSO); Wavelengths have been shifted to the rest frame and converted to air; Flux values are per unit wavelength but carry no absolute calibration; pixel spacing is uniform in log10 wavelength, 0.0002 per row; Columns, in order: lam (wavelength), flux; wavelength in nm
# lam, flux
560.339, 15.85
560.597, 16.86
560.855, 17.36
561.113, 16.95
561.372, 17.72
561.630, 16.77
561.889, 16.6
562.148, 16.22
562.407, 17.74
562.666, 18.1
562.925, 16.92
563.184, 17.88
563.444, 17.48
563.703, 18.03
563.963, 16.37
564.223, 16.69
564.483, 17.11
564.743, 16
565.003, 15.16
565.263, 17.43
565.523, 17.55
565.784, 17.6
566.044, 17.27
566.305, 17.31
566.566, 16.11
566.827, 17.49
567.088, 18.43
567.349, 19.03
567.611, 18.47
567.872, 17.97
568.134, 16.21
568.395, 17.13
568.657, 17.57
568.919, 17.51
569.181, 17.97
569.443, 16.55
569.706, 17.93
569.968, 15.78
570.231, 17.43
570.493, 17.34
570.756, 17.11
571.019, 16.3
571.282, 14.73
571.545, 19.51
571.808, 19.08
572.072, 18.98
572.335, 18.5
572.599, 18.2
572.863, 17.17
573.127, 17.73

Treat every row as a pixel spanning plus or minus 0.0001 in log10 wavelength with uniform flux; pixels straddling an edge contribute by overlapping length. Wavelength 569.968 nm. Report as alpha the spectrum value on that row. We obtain 15.78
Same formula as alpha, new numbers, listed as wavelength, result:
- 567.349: 19.03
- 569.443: 16.55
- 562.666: 18.1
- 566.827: 17.49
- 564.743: 16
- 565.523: 17.55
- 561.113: 16.95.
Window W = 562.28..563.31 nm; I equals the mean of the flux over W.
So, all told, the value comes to 17.7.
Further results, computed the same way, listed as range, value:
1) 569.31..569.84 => 17.2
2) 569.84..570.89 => 16.9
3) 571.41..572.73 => 18.8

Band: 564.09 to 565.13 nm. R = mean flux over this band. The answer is 16.2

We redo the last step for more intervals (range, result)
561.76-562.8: 17.2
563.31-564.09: 17.3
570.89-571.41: 15.5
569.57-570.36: 17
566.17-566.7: 16.7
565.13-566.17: 17.5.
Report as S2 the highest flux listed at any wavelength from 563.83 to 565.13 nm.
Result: 17.11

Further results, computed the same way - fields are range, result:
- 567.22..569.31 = 19.03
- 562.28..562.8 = 18.1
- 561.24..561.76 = 17.72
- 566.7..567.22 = 18.43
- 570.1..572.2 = 19.51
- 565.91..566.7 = 17.31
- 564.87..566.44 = 17.6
